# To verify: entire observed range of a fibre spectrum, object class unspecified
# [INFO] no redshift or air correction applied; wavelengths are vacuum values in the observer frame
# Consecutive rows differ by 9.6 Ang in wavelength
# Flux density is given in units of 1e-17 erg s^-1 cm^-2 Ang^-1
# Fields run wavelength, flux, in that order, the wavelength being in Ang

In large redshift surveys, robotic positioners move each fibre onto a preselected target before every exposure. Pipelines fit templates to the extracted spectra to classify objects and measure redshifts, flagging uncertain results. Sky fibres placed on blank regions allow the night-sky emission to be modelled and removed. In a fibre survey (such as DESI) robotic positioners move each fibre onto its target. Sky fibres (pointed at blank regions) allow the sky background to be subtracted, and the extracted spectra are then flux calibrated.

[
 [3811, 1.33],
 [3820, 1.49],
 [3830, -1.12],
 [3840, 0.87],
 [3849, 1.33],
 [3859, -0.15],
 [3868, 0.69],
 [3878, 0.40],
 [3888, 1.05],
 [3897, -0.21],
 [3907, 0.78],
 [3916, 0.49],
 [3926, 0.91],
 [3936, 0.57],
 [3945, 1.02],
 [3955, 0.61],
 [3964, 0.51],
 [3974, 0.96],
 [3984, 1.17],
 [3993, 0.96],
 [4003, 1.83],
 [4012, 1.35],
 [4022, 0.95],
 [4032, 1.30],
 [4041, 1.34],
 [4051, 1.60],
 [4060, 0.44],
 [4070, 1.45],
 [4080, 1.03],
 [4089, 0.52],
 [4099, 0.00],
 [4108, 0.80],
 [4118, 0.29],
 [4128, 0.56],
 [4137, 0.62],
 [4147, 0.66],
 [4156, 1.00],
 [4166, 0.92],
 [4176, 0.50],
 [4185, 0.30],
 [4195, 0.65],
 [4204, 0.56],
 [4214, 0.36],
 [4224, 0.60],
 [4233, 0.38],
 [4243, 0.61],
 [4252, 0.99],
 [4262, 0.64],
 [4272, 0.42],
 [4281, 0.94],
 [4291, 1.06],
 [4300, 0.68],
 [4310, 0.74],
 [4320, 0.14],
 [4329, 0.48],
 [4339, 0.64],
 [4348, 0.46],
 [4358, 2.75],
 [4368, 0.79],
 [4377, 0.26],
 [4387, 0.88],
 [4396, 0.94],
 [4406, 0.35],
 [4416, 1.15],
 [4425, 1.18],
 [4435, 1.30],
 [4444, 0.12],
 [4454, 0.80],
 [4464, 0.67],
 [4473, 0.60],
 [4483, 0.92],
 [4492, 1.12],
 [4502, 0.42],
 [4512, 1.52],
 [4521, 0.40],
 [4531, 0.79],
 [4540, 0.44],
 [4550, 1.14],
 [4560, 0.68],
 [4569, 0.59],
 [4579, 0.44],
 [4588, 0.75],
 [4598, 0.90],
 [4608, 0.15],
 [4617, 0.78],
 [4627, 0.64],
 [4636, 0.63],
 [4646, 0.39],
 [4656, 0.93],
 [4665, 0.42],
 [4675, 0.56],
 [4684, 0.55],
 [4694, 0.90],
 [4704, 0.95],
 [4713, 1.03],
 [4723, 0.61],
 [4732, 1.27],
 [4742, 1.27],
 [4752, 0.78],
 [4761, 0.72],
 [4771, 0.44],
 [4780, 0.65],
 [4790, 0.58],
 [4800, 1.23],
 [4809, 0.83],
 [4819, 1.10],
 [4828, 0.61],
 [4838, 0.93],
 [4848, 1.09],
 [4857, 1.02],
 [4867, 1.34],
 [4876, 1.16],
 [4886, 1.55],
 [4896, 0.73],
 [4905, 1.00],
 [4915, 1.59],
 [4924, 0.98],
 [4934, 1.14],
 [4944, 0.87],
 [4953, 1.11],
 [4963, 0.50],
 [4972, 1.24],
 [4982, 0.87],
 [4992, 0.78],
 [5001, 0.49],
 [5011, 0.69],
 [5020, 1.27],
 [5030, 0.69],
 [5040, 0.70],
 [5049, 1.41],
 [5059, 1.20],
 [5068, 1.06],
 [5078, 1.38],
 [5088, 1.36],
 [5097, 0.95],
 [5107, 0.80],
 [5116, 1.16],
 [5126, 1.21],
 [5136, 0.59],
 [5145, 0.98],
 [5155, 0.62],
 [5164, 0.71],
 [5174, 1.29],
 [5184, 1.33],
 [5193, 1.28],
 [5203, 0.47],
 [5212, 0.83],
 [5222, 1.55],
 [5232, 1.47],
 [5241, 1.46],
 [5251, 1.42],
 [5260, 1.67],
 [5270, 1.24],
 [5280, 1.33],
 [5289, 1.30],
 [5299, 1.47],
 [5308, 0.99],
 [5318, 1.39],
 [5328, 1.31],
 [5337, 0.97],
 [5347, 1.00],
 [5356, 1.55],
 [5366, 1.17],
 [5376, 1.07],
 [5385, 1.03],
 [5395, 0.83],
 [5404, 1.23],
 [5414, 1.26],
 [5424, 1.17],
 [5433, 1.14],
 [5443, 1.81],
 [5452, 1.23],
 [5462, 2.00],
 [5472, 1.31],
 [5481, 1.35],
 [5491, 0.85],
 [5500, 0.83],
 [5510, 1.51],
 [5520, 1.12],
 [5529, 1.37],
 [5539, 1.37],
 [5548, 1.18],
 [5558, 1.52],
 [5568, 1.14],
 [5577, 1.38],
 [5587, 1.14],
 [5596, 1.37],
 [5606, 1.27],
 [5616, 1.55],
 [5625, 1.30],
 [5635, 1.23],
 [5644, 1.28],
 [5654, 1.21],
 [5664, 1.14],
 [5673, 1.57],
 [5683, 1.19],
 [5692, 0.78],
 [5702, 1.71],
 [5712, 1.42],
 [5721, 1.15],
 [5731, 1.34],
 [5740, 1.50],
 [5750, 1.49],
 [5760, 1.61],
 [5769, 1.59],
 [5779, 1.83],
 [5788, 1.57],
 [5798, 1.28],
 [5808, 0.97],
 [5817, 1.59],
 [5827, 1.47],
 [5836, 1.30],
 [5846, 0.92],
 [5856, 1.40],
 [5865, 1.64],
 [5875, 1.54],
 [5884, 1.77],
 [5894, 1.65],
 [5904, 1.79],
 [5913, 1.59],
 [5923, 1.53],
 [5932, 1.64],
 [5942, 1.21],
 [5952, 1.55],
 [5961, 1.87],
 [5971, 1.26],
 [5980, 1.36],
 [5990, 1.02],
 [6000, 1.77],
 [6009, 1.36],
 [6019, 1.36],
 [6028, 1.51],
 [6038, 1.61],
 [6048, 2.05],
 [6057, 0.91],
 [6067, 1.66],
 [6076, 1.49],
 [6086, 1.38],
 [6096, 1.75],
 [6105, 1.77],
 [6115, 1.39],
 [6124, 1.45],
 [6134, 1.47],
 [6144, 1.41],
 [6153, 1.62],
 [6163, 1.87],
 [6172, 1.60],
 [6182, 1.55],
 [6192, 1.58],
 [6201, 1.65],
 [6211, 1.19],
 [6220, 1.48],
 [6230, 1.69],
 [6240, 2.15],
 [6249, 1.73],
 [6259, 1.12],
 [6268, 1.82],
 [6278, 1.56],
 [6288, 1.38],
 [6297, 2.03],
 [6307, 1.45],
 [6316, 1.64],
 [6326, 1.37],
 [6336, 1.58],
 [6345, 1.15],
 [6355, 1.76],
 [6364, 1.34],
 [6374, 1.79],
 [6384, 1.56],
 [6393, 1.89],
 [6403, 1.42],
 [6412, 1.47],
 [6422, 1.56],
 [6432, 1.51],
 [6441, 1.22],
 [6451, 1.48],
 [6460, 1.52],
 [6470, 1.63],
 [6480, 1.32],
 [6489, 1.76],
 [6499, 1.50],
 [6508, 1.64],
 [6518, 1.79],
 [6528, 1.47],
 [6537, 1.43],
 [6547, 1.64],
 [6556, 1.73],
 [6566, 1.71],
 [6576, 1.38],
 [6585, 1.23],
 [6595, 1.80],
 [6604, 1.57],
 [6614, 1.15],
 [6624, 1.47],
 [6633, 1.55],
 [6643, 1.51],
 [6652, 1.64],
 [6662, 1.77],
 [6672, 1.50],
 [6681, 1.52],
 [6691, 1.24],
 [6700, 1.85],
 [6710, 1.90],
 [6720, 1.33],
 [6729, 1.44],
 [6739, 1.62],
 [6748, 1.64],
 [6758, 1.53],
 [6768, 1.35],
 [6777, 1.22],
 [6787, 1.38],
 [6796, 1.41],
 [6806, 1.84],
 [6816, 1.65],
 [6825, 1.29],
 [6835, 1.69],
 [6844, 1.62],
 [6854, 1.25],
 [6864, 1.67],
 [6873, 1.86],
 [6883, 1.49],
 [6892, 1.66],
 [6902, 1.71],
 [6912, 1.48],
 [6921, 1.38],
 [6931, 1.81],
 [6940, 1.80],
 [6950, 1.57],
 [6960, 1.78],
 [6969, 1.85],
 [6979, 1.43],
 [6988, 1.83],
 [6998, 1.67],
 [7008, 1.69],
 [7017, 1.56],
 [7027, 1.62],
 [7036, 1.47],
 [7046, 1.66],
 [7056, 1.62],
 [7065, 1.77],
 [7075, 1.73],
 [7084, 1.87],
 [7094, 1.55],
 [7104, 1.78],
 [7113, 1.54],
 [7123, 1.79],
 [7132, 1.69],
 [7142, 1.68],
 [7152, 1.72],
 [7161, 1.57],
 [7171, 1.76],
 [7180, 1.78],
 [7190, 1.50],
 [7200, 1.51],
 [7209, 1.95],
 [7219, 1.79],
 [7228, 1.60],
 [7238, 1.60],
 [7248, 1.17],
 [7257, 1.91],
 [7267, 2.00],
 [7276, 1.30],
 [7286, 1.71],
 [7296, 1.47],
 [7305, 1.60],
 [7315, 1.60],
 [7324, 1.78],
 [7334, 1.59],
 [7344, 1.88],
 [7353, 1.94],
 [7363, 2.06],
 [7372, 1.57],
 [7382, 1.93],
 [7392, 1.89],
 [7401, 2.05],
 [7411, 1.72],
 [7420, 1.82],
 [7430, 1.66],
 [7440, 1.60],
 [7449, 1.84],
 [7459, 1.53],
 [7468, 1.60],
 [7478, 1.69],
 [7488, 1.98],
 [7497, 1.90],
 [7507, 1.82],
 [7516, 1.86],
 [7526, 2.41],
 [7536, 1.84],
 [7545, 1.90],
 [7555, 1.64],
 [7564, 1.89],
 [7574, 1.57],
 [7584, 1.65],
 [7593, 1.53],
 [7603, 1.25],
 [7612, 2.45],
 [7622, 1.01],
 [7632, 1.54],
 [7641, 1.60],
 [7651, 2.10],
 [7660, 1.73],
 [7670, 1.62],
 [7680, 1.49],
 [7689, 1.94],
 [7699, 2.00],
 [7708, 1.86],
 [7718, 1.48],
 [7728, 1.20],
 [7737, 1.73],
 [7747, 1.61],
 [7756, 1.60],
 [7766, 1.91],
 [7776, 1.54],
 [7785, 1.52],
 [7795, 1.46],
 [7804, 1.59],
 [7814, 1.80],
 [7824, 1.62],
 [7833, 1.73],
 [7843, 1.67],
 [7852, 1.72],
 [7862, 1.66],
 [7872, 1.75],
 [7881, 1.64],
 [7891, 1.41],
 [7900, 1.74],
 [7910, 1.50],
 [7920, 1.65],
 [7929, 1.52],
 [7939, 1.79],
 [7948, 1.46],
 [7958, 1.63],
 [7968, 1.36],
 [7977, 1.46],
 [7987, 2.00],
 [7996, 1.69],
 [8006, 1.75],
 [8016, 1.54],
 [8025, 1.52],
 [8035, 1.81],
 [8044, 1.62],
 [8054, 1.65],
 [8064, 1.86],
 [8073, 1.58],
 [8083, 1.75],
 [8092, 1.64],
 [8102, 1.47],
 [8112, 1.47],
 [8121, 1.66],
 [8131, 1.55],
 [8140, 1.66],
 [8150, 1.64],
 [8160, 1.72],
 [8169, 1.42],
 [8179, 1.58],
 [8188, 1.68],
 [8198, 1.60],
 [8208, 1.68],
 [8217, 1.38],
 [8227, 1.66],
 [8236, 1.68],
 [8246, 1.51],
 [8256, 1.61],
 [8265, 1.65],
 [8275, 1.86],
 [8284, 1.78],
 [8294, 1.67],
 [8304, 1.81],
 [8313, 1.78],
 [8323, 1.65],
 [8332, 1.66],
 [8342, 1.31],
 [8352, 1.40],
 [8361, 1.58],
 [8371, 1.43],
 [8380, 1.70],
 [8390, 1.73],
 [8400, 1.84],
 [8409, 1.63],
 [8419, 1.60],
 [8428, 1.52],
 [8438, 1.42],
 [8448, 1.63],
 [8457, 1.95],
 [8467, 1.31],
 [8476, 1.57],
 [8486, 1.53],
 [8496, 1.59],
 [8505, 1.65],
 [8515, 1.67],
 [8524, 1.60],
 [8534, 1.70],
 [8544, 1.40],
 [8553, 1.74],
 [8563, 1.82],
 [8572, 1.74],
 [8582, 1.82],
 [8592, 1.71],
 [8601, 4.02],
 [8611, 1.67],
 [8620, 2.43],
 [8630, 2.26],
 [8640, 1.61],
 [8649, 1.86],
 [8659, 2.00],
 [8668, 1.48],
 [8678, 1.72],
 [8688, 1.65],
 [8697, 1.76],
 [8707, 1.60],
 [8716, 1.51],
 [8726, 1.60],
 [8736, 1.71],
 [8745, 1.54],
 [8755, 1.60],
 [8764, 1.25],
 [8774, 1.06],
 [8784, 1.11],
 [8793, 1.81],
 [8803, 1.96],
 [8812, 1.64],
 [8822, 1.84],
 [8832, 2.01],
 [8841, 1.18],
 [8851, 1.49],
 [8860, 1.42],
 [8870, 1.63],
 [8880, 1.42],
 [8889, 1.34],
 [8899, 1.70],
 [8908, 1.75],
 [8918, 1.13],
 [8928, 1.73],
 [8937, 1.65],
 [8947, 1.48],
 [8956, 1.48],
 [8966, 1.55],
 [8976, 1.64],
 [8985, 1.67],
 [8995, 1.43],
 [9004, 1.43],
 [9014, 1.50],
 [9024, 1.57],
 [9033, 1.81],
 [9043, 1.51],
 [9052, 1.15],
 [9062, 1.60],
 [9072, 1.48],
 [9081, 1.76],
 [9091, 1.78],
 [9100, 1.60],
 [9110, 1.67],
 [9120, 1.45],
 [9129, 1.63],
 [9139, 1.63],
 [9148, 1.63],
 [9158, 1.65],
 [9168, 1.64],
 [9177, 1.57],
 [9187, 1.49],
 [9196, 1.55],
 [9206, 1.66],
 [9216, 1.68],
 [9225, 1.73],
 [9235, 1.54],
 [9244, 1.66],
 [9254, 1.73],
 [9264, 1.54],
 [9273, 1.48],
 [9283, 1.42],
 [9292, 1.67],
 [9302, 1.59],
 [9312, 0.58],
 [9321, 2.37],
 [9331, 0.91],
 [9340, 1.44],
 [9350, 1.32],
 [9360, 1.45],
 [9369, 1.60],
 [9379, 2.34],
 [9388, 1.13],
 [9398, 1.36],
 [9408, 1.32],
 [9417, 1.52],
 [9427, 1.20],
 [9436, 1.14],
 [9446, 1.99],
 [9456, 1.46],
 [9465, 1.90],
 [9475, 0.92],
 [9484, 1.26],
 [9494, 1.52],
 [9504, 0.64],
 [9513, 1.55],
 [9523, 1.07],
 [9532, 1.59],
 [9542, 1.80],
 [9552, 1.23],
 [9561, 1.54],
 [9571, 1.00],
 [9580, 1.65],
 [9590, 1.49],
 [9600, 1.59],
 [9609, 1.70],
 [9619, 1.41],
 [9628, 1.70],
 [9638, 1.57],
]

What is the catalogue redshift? 0.310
